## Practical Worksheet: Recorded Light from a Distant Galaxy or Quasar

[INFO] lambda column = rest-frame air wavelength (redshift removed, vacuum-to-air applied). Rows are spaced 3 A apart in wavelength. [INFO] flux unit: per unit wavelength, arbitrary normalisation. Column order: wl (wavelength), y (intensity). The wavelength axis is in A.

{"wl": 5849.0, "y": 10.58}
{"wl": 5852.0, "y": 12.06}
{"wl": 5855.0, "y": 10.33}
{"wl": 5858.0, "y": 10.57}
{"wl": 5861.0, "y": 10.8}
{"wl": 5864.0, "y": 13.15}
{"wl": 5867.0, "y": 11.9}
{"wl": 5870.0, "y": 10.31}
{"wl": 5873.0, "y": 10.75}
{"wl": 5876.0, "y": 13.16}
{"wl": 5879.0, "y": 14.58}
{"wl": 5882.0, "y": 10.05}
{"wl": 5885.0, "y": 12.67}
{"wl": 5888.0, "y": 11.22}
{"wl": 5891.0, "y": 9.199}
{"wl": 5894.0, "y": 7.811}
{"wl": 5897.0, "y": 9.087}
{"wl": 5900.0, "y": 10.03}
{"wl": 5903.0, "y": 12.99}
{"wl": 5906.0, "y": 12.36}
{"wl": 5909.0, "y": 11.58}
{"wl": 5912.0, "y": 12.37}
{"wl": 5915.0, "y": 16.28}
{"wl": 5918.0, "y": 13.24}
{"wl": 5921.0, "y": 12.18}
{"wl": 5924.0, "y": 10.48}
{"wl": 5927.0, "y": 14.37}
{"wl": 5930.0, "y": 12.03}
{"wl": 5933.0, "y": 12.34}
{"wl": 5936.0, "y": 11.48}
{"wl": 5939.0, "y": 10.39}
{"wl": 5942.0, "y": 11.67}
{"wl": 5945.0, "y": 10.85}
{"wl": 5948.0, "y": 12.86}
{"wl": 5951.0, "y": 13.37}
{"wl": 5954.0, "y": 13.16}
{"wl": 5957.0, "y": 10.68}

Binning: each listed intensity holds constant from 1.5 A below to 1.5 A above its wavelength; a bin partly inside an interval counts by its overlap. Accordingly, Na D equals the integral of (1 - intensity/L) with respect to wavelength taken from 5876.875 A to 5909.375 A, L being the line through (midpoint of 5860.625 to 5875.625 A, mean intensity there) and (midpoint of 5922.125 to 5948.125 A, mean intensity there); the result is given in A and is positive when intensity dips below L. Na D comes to 1.6 A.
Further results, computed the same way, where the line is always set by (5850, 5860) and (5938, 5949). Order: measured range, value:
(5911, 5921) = -2.2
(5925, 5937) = -1.2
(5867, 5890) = -1.4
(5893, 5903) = 1.4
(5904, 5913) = -0.7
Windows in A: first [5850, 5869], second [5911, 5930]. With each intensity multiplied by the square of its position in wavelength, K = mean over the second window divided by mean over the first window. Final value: 1.2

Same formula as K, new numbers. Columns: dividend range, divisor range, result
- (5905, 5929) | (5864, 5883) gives 1.09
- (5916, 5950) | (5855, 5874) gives 1.10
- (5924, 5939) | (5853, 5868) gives 1.09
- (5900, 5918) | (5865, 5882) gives 1.09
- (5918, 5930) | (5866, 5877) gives 1.10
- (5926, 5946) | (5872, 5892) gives 1.03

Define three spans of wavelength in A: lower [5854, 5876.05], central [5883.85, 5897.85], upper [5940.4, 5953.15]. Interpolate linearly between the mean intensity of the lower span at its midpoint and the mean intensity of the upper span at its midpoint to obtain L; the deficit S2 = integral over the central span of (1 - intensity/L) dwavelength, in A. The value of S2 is 1.9 A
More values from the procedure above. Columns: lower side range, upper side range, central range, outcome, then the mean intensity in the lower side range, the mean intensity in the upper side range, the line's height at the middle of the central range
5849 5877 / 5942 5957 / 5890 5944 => 1.23 A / 11.4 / 12.3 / 11.9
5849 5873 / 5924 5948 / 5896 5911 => 0.34 A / 11.2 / 11.8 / 11.6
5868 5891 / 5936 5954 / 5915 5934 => -1.47 A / 11.7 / 11.9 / 11.8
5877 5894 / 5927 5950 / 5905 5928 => -2.41 A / 11.3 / 11.9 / 11.6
